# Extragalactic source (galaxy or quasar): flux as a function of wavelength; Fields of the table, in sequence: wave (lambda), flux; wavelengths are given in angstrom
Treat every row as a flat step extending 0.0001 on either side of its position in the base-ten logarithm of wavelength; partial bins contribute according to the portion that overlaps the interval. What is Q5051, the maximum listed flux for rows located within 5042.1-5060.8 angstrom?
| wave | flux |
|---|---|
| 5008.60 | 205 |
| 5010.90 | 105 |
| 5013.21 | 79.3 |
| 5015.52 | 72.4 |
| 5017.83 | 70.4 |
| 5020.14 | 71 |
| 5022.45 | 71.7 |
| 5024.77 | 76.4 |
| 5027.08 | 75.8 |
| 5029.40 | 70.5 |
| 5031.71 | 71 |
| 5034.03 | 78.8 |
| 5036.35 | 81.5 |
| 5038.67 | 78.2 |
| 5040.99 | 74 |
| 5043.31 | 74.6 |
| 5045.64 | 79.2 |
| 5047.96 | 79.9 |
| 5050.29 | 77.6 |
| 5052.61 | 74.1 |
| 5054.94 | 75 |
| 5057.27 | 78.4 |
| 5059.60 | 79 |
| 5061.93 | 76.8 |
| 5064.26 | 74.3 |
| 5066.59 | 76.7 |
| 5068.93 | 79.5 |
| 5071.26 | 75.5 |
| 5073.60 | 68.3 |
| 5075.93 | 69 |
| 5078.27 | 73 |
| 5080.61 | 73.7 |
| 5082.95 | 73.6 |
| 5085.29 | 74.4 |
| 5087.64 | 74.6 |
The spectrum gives 79.9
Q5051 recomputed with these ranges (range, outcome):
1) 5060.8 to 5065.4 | 76.8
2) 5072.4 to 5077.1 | 69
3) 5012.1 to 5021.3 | 79.3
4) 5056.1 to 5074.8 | 79.5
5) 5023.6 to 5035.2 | 78.8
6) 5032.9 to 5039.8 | 81.5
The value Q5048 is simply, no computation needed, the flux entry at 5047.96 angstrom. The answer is 79.9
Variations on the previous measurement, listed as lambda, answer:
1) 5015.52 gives 72.4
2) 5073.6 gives 68.3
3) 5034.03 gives 78.8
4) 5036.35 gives 81.5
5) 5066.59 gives 76.7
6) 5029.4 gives 70.5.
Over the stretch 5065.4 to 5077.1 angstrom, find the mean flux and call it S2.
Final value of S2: 73.8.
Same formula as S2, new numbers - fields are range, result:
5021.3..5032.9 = 73.1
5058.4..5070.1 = 77.3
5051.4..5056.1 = 74.6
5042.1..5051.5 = 77.8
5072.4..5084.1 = 71.5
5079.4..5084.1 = 73.6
